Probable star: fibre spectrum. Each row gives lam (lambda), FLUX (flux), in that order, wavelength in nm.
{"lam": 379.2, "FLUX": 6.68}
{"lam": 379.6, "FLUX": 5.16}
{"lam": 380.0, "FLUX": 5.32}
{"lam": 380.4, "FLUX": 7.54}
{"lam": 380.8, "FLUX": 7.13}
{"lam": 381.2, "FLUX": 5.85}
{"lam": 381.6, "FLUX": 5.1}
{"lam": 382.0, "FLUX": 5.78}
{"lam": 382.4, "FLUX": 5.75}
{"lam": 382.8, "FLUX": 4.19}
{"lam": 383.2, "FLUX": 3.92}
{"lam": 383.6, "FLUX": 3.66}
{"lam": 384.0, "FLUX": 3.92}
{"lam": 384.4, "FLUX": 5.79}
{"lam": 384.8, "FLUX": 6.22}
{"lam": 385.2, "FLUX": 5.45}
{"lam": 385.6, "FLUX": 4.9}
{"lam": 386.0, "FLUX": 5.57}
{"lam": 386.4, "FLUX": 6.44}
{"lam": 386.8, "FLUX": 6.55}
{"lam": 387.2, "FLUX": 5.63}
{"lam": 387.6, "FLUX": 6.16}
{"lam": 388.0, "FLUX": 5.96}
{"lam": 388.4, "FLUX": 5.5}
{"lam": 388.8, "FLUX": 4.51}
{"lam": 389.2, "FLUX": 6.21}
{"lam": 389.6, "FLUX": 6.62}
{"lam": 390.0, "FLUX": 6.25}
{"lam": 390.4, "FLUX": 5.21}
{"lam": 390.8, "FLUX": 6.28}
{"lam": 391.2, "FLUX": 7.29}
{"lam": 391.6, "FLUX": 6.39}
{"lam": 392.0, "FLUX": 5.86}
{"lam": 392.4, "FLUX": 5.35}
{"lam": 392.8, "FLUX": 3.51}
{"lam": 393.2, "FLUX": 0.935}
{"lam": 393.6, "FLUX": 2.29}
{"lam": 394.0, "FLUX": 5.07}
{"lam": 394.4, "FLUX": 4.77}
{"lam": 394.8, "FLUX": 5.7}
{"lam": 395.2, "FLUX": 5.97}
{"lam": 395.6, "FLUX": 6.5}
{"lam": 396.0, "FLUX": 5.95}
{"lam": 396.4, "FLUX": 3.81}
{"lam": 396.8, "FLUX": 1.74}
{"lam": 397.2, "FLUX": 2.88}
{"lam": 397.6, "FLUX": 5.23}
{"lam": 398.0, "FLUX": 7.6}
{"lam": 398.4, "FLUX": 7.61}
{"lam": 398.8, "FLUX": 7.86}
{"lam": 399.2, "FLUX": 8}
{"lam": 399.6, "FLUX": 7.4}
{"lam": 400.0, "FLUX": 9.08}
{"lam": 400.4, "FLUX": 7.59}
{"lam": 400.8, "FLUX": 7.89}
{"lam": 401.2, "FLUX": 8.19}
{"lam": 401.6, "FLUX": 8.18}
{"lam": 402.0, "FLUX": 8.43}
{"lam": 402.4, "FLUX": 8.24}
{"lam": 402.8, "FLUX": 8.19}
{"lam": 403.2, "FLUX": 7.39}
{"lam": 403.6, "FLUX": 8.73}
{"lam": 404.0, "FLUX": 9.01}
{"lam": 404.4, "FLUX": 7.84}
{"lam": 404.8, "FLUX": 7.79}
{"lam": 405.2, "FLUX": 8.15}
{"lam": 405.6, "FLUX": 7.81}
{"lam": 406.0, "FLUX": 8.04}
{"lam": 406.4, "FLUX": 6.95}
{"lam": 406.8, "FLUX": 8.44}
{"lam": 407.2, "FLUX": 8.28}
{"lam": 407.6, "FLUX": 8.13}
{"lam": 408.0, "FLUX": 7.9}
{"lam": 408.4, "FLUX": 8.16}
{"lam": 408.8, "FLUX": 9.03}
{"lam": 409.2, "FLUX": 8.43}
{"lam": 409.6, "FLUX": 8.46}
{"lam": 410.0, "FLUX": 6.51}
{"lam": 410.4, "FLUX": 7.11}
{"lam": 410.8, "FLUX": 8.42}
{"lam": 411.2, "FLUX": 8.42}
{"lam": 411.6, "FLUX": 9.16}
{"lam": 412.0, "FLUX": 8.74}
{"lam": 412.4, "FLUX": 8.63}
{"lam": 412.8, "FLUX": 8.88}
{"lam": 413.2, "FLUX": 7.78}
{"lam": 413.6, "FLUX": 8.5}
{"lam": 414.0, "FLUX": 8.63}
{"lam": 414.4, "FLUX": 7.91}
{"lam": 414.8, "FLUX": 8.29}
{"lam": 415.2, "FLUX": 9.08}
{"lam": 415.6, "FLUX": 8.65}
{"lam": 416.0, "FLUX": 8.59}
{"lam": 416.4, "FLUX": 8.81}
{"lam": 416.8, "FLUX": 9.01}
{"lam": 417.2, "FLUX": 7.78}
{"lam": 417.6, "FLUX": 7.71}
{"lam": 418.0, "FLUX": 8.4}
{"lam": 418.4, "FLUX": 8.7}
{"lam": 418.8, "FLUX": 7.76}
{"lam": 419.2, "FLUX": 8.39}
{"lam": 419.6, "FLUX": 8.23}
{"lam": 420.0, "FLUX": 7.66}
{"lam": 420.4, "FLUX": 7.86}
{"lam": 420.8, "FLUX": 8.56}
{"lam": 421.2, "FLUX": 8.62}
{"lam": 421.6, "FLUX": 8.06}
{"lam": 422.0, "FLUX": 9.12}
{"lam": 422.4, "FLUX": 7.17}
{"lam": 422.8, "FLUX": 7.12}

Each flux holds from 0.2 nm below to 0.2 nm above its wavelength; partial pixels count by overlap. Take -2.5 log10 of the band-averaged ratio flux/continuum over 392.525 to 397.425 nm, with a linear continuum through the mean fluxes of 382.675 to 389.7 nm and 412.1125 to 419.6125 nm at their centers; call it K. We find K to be 0.461 mag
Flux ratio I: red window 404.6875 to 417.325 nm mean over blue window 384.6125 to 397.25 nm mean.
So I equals 1.6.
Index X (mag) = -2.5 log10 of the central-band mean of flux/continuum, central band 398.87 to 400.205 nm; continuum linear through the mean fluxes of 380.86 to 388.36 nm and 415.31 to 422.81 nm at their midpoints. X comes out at -0.22 mag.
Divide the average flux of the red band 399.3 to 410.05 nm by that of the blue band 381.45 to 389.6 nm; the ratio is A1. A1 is 1.50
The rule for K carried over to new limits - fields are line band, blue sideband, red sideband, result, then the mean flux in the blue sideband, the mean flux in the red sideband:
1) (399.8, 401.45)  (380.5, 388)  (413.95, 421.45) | -0.19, 5.49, 8.34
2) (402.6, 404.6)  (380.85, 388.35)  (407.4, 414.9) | -0.11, 5.42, 8.27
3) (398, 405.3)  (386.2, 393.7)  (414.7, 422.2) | -0.21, 5.46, 8.38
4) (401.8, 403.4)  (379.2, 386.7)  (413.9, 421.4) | -0.14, 5.48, 8.35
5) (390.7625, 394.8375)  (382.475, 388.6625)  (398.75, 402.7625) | 0.35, 5.32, 8.1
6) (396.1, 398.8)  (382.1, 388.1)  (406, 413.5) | 0.32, 5.34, 8.19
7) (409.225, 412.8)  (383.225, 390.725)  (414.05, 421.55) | -0.07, 5.56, 8.33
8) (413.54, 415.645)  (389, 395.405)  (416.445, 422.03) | -0.10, 5.23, 8.26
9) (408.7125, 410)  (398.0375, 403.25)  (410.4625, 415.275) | 0.01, 8.01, 8.48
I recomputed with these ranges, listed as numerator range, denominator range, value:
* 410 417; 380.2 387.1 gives 1.53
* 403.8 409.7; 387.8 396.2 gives 1.53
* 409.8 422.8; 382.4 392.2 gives 1.47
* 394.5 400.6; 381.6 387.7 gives 1.16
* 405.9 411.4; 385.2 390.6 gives 1.38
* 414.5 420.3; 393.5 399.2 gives 1.56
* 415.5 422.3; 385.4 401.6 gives 1.43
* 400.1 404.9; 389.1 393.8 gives 1.58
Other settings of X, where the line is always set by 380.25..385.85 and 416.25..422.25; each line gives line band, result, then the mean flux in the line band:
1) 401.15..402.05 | -0.20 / 8.25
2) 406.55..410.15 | -0.10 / 8.15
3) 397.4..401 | -0.14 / 7.58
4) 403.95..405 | -0.14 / 8.1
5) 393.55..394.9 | 0.33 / 4.61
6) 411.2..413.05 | -0.14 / 8.78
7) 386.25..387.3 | -0.11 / 6.25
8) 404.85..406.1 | -0.11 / 7.97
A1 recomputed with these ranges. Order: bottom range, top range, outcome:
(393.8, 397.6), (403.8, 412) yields 1.71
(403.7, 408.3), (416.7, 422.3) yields 1.02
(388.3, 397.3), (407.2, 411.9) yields 1.63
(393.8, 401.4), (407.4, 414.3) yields 1.32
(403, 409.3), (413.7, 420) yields 1.03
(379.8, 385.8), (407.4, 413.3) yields 1.54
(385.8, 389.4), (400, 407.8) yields 1.39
